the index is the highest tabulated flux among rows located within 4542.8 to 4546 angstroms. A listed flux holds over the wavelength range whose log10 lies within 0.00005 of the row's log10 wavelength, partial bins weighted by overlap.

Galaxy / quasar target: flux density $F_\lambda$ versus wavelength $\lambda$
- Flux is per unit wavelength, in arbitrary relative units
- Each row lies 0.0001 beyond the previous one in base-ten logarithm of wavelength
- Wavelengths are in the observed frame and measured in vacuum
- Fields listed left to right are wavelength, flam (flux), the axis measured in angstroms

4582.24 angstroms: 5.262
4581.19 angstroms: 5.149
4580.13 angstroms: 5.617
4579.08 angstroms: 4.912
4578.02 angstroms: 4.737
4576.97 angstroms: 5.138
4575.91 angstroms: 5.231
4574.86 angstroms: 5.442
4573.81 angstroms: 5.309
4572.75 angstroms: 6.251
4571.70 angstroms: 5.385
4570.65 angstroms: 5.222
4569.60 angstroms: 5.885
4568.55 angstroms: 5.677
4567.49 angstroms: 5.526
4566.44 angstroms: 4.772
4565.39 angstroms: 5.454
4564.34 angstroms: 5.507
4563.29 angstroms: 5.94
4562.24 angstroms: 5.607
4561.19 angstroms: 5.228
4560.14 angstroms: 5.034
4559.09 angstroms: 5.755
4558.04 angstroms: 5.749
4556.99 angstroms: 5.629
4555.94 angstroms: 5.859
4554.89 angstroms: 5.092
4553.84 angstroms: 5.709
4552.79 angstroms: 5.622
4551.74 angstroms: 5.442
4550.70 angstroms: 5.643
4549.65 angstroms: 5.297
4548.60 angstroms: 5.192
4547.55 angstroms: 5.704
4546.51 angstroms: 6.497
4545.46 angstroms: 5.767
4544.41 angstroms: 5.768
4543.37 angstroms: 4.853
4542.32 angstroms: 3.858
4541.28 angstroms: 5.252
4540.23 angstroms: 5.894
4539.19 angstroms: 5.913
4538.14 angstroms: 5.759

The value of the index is 5.768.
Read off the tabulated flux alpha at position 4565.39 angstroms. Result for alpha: 5.454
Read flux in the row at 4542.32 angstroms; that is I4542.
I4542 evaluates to 3.858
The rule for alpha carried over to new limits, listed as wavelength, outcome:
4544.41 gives 5.768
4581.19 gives 5.149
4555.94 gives 5.859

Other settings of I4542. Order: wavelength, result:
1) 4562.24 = 5.607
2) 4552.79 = 5.622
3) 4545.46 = 5.767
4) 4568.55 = 5.677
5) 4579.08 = 4.912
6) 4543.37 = 4.853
